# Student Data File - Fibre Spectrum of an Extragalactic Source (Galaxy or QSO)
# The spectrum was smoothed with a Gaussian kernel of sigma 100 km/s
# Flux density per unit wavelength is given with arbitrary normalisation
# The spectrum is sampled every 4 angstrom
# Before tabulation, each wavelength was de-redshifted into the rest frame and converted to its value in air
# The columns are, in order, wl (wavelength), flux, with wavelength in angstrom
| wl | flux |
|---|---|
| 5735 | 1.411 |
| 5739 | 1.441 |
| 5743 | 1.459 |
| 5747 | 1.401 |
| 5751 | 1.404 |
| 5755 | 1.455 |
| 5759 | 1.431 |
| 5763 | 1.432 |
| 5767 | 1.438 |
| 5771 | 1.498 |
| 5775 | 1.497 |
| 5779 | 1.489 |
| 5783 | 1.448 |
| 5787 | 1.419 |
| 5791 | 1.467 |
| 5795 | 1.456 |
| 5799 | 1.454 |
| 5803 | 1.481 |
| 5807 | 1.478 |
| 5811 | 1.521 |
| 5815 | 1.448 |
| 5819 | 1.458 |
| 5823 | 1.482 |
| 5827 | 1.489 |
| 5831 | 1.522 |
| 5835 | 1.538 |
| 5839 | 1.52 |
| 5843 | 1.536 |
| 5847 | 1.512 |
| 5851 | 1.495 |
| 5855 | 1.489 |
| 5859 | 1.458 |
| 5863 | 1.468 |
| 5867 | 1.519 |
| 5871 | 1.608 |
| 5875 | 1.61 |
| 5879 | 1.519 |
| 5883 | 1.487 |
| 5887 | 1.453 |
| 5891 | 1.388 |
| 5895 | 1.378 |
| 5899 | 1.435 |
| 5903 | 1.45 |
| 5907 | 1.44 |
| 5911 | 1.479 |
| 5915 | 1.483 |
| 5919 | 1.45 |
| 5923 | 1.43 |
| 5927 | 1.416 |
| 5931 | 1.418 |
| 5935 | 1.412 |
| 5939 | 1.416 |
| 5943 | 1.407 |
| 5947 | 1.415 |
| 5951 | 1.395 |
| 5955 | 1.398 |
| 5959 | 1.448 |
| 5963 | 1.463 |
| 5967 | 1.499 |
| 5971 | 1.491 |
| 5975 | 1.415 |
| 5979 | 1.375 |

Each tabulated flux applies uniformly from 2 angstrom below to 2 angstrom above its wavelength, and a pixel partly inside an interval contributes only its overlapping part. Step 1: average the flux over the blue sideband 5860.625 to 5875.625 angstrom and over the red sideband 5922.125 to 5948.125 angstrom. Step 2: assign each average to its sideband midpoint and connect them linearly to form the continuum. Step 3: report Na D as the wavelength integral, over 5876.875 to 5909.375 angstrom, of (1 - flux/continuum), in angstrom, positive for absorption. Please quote 1.1 angstrom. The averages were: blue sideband 1.54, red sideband 1.42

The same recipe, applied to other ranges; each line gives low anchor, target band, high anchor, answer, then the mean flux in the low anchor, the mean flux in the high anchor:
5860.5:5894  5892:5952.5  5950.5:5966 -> 1.5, 1.5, 1.43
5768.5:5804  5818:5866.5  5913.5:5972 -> -1.4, 1.47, 1.43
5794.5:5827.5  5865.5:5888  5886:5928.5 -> -1.4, 1.47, 1.44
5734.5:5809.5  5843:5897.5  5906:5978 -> -1.9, 1.45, 1.44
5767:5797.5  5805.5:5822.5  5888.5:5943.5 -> -0.2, 1.47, 1.43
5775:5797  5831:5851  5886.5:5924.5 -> -1.0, 1.46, 1.44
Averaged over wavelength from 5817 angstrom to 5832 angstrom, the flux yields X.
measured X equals 1.49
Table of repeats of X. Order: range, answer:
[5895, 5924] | 1.45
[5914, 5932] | 1.44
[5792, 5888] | 1.5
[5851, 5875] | 1.52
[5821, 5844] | 1.51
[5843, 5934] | 1.47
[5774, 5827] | 1.47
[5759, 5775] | 1.46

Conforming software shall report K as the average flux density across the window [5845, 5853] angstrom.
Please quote 1.5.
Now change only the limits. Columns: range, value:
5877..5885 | 1.5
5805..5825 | 1.48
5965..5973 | 1.5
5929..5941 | 1.42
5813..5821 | 1.45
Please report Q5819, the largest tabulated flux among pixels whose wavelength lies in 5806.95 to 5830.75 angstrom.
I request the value 1.521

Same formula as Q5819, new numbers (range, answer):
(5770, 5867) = 1.538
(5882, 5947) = 1.487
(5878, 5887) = 1.519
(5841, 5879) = 1.61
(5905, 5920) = 1.483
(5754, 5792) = 1.498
